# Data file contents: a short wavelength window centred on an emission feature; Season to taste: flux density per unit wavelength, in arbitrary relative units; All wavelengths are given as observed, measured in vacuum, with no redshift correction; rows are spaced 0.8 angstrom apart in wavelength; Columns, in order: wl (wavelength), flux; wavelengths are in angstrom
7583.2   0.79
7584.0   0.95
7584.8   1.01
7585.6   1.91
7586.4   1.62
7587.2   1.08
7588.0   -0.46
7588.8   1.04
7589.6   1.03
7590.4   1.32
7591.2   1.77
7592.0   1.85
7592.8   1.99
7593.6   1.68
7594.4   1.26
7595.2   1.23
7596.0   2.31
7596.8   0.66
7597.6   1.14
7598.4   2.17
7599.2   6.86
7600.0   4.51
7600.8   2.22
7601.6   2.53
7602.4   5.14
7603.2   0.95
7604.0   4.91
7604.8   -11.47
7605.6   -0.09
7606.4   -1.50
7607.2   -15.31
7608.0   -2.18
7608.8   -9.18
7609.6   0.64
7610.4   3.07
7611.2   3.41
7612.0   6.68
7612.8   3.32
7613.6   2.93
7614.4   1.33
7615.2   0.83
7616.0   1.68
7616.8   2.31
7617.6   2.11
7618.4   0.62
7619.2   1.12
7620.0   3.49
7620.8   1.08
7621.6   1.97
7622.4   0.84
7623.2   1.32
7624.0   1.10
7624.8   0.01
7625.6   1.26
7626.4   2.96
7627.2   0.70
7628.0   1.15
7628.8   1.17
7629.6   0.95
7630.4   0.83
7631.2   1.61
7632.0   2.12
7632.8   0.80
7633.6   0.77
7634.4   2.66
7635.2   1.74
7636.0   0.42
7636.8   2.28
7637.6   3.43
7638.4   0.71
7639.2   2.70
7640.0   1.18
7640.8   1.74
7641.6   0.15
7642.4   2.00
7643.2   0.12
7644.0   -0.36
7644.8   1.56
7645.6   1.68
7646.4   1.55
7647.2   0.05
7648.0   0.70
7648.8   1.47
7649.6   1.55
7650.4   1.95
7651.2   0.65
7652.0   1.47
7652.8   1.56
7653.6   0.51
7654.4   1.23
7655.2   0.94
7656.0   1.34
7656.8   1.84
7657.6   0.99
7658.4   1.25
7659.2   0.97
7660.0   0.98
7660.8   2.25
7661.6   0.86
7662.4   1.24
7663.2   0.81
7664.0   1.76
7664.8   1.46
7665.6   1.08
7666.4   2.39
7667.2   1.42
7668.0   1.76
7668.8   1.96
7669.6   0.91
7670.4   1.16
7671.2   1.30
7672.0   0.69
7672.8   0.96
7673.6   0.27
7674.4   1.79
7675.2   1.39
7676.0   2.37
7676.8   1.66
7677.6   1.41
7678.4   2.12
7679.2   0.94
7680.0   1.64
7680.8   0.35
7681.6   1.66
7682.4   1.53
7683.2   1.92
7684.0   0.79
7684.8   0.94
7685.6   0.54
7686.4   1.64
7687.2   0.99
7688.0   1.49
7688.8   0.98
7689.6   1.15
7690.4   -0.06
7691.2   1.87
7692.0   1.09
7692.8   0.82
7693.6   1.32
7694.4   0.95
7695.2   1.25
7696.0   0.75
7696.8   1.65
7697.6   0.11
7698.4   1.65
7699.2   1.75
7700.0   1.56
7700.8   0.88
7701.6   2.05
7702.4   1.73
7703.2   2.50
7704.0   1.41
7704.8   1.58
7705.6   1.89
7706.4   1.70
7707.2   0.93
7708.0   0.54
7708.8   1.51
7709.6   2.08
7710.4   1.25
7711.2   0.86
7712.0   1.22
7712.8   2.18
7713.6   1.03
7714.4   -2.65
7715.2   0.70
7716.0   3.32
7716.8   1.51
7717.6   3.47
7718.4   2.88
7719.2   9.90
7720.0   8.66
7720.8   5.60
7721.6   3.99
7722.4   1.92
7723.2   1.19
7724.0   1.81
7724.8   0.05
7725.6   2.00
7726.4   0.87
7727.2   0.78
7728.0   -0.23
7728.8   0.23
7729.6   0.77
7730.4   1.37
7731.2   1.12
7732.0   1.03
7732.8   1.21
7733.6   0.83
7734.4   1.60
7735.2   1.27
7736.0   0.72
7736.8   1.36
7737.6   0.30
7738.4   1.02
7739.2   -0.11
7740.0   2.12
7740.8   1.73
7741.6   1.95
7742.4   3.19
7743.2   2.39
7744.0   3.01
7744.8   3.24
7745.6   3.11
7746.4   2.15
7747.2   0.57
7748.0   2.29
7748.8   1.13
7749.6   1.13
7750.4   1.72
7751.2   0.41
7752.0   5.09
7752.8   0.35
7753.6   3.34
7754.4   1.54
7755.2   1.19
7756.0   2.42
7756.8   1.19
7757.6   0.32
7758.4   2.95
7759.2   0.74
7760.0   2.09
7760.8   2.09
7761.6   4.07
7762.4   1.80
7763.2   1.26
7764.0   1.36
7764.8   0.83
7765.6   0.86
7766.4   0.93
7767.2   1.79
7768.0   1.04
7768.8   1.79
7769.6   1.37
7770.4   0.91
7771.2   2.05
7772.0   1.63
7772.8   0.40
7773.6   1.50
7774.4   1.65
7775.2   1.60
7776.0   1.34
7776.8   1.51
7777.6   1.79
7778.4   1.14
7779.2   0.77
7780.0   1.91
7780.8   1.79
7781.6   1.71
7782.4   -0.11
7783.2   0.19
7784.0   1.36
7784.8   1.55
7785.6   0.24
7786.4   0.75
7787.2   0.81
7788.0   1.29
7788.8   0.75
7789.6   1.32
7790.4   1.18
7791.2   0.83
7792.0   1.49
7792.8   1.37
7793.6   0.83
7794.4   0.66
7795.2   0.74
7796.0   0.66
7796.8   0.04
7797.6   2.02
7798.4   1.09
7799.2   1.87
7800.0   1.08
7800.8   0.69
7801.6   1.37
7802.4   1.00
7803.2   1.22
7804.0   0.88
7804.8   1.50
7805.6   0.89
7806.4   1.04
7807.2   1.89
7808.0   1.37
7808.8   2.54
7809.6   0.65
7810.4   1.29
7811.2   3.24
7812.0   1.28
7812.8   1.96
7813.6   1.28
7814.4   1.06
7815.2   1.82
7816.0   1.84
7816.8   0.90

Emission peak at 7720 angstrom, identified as H-alpha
